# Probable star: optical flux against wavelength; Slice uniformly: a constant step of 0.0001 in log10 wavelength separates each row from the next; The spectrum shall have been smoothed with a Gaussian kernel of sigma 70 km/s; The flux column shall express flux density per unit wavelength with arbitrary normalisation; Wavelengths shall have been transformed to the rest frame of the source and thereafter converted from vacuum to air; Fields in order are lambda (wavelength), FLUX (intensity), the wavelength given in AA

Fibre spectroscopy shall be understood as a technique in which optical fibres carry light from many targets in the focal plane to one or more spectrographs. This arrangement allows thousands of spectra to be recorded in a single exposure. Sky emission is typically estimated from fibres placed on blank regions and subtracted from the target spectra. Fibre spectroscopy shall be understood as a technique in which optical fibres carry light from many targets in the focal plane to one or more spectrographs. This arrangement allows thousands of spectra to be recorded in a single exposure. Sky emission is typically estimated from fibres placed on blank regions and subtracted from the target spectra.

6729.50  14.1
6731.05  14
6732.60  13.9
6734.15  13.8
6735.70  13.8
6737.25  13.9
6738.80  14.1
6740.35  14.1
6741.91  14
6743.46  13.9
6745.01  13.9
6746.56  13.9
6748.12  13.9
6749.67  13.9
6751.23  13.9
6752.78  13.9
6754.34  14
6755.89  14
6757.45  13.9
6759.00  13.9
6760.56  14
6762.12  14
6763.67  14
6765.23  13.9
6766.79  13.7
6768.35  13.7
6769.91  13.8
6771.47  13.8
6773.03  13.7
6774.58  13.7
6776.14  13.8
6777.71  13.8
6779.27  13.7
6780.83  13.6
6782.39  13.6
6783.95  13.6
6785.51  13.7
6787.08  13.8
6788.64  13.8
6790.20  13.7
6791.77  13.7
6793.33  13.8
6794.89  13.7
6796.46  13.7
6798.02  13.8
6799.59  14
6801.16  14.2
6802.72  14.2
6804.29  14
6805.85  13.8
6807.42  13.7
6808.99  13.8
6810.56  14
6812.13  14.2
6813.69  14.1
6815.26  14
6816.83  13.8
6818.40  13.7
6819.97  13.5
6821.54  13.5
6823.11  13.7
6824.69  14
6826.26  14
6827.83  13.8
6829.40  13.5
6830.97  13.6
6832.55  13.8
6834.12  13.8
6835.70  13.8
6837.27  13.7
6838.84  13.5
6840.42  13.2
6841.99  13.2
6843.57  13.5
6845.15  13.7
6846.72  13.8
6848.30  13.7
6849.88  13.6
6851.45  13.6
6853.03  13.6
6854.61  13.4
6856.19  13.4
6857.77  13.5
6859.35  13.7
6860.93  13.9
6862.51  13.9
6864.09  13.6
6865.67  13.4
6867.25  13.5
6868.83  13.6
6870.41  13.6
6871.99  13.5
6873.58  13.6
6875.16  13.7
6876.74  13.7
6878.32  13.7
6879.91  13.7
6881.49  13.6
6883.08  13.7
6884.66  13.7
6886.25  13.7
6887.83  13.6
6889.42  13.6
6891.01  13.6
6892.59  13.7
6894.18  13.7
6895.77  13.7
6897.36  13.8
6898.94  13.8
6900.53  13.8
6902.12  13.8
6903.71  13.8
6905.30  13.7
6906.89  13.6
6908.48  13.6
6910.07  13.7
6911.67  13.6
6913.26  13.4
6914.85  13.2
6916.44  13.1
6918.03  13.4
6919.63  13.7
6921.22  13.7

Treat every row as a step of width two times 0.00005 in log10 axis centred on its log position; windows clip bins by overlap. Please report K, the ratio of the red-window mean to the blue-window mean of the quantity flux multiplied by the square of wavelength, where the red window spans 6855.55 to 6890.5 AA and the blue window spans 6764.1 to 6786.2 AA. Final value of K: 1.0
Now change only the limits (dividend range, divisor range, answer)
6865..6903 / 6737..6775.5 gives 1.02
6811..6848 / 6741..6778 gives 1.01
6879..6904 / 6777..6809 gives 1.02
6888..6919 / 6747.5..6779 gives 1.02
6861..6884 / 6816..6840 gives 1.01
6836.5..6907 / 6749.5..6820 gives 1.01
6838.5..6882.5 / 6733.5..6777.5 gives 1.01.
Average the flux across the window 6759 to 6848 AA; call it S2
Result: 13.8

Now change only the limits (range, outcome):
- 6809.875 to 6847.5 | 13.7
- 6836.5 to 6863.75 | 13.6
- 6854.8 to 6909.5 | 13.7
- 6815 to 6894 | 13.6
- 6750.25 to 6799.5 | 13.8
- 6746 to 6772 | 13.9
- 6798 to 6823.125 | 13.9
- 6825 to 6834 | 13.8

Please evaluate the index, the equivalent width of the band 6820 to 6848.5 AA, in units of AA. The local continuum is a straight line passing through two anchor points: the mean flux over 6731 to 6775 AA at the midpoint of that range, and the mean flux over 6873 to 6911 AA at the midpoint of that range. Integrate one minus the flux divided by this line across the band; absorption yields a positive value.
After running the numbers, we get 0.26 AA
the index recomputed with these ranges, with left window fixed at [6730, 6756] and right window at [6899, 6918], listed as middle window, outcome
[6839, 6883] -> 0.3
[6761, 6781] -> 0.1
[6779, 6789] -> 0.1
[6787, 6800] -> 0.1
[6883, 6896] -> 0.0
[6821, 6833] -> 0.0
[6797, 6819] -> -0.2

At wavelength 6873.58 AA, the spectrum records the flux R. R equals 13.6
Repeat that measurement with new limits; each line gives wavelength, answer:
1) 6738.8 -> 14.1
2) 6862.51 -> 13.9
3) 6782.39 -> 13.6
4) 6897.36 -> 13.8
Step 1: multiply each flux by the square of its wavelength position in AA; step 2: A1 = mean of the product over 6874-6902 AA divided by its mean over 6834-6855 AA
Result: 1.02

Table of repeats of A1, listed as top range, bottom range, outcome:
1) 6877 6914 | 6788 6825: 1.01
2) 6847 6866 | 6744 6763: 1.01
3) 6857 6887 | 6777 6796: 1.02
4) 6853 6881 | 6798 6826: 1.00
